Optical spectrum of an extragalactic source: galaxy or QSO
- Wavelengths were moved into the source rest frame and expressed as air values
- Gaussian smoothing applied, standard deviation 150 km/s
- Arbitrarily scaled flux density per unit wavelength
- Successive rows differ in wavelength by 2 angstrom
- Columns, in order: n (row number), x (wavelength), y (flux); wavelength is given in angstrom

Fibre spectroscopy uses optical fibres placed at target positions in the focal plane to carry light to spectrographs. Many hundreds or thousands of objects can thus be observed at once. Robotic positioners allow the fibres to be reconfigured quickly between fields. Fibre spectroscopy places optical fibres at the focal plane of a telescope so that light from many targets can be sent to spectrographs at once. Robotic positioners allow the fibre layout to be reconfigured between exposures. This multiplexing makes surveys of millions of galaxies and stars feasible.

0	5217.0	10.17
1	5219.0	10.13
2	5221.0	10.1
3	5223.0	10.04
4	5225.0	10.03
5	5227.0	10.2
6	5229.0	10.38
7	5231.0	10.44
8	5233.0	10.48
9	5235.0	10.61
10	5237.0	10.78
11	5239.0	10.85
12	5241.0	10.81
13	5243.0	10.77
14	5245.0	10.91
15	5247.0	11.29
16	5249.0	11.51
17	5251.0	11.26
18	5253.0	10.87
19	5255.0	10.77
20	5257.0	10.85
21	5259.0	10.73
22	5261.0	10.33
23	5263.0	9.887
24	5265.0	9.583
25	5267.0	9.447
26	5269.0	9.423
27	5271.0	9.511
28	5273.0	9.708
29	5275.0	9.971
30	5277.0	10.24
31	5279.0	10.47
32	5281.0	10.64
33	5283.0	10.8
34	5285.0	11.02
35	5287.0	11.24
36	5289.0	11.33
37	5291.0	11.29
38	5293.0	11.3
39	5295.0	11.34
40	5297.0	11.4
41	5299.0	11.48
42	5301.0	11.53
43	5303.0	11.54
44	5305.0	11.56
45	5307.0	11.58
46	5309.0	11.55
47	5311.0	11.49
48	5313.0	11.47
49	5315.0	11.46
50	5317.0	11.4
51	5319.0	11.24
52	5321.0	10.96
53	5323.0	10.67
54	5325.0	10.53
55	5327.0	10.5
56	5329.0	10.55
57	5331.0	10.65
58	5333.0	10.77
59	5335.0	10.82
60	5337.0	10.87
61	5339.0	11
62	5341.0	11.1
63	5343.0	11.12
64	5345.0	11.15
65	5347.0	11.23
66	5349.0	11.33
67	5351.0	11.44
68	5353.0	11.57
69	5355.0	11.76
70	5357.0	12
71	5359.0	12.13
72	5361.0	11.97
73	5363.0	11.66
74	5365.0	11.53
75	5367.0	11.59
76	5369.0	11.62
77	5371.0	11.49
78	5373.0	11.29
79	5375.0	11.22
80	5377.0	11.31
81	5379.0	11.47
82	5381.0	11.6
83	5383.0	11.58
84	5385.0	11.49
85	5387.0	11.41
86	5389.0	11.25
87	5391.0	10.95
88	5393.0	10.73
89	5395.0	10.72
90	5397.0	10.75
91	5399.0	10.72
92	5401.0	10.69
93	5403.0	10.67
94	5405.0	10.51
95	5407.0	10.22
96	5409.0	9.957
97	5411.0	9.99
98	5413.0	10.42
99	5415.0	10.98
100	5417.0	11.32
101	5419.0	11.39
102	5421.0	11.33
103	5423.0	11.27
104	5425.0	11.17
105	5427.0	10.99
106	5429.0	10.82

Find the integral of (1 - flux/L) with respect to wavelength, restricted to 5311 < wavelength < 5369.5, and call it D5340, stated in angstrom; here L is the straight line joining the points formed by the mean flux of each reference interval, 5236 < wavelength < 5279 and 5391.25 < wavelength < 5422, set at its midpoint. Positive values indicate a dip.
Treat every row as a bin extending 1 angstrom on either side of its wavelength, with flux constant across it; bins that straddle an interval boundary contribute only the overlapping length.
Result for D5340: -3.6 angstrom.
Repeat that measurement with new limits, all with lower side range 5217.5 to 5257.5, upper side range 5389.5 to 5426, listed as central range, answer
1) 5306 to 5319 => -0.9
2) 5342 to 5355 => -0.7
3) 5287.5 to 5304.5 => -1.1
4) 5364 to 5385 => -1.4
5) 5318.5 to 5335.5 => 0.0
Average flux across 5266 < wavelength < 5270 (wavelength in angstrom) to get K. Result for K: 9.43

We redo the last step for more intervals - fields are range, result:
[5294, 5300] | 11.4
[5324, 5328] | 10.5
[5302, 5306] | 11.6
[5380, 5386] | 11.6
